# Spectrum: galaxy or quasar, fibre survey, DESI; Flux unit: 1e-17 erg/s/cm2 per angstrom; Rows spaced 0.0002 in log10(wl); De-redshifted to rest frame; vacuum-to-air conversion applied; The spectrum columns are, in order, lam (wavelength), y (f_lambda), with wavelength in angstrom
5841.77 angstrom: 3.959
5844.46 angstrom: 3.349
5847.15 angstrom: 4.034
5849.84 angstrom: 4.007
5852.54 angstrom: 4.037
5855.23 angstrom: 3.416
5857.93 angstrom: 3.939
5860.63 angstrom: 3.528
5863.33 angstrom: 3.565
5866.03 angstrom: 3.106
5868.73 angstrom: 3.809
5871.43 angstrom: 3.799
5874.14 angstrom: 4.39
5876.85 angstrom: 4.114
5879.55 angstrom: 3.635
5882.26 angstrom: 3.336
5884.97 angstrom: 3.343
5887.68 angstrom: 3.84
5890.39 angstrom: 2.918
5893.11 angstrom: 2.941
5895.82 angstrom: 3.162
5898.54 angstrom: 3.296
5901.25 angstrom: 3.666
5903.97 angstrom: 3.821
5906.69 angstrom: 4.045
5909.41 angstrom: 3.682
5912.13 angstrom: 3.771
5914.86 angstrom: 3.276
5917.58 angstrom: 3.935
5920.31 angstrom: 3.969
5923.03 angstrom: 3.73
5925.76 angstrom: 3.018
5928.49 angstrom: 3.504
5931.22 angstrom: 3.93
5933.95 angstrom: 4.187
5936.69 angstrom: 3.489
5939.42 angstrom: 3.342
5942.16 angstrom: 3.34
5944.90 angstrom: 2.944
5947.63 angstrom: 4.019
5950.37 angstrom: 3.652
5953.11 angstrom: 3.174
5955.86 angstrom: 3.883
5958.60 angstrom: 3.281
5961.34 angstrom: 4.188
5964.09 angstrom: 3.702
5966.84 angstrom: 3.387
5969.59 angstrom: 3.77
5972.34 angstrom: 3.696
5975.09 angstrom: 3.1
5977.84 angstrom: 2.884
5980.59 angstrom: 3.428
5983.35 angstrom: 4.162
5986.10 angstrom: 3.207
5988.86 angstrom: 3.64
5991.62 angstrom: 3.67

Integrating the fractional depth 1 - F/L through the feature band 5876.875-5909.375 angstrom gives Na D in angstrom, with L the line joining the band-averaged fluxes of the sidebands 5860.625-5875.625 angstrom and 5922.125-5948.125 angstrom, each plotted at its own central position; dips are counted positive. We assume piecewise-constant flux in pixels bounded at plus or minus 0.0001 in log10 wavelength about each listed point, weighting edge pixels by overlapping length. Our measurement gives 1.4 angstrom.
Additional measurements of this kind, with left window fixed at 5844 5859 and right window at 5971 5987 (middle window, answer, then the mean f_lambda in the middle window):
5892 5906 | 0.97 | 3.42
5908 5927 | -0.09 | 3.63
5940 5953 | 0.27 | 3.45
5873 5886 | -0.10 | 3.76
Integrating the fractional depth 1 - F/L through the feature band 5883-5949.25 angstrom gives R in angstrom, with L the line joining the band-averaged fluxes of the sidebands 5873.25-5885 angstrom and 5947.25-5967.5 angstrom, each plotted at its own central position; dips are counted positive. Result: 3.1 angstrom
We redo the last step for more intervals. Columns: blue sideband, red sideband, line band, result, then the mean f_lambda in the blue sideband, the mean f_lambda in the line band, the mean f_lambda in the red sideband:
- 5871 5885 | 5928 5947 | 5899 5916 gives -0.06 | 3.81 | 3.69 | 3.55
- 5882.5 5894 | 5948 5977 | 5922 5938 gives -0.88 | 3.28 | 3.64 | 3.58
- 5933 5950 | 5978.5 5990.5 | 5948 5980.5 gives 0.22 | 3.54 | 3.53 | 3.57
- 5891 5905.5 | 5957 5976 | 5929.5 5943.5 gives -0.63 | 3.36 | 3.65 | 3.6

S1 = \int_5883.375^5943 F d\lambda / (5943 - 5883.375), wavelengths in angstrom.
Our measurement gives 3.56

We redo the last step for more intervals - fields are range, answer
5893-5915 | 3.56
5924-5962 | 3.56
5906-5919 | 3.73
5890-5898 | 3.04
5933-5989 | 3.54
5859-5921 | 3.6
